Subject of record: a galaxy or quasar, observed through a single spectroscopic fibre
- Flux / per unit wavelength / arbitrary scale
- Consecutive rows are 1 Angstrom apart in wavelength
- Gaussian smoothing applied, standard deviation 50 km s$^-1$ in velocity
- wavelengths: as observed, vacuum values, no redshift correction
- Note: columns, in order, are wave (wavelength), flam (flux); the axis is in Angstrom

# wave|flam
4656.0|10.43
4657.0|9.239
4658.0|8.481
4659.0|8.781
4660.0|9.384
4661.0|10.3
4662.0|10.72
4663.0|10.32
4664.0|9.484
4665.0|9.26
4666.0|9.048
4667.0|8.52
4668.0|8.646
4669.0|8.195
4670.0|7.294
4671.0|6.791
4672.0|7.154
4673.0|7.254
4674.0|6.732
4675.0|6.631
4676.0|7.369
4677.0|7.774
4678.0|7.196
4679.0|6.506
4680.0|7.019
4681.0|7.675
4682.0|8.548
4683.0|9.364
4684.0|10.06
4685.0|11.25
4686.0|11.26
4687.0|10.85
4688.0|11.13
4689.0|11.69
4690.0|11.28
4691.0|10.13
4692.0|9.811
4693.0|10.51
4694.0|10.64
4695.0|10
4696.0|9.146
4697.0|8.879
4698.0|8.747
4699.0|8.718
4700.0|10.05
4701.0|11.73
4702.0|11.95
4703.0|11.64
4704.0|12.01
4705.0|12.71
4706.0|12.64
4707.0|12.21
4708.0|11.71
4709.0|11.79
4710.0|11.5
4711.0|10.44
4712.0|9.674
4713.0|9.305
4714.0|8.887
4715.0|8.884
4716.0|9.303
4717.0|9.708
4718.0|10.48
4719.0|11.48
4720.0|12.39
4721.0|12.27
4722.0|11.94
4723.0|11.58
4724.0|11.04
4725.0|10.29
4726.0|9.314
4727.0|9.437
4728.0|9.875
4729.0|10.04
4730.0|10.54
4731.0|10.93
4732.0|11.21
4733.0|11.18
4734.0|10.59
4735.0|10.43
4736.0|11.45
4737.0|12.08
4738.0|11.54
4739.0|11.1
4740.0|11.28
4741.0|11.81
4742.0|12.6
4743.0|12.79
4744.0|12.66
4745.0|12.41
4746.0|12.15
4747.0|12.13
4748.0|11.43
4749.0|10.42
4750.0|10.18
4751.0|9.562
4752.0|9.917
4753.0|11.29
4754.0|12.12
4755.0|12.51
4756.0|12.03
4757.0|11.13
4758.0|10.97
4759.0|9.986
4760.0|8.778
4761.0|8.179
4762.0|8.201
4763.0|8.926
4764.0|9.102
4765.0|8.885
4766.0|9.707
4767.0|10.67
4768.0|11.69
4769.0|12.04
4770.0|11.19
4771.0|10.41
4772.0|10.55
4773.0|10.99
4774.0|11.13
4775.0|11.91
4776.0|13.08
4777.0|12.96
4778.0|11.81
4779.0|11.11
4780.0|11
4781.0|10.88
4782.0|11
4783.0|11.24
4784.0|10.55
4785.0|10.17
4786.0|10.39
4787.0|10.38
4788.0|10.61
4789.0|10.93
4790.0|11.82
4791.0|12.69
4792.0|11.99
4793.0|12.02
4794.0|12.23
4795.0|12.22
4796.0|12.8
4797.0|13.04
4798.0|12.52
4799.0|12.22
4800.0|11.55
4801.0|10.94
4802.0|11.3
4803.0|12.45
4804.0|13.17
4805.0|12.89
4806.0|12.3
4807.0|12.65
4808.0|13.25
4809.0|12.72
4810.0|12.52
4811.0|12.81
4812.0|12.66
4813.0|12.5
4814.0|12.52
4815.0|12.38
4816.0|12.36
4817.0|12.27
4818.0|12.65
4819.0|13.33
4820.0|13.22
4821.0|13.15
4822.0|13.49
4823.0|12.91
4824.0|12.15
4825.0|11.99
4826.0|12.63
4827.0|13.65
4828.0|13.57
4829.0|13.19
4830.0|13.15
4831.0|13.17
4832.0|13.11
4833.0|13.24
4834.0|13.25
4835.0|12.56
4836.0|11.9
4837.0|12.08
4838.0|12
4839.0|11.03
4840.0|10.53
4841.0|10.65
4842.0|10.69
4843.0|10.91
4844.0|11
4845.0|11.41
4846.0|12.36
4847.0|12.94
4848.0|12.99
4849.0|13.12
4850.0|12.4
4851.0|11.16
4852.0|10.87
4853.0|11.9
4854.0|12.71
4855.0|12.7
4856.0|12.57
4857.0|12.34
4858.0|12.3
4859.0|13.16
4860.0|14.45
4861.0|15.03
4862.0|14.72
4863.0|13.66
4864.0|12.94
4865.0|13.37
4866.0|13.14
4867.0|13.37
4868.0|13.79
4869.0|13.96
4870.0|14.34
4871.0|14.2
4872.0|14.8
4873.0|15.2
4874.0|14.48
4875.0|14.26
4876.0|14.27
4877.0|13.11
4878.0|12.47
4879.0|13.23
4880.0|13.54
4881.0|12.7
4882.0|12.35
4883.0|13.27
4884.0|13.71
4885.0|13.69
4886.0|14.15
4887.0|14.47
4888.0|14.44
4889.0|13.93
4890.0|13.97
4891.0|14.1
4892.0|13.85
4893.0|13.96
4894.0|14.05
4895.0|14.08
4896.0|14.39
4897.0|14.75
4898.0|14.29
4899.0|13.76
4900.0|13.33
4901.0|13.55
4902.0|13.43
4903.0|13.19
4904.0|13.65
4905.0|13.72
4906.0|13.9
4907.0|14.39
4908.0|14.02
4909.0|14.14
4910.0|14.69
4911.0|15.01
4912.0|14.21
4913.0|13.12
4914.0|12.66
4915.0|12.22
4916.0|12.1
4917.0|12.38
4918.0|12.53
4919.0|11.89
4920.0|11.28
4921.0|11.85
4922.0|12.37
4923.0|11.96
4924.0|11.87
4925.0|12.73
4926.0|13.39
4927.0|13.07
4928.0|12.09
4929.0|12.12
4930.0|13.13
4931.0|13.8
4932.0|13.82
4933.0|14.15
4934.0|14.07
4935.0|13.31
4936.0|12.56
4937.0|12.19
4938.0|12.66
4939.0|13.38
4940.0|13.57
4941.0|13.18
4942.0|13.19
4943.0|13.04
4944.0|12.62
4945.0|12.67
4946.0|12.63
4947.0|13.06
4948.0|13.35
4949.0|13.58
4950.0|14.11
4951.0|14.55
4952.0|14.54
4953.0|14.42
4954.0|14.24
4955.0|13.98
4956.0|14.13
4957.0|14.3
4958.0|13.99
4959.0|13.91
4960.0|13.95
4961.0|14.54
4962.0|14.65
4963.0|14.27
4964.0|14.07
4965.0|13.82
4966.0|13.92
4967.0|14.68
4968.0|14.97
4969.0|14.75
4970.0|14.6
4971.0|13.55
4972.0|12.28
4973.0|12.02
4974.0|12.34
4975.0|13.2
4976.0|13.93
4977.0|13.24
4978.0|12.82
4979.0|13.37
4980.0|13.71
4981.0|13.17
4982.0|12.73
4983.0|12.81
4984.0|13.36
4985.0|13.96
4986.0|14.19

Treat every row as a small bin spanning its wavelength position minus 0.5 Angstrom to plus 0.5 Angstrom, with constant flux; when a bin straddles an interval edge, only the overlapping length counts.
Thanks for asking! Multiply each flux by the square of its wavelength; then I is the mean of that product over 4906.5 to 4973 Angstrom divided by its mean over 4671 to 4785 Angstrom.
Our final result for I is 1.40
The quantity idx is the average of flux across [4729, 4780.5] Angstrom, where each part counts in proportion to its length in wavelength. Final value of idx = 11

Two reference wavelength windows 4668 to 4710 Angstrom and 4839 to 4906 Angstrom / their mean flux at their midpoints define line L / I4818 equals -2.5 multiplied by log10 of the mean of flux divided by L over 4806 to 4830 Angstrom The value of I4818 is -0.054 mag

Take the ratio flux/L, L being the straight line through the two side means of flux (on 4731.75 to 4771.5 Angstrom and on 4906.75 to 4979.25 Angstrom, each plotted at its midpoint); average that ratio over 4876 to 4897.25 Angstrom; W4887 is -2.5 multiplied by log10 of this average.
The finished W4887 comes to -0.09 mag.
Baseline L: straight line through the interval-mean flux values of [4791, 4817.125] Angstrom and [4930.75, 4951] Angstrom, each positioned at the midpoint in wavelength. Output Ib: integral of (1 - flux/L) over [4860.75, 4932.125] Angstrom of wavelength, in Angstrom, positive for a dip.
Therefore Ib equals -2.9 Angstrom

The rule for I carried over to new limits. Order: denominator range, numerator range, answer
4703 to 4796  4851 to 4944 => 1.29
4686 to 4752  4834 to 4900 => 1.28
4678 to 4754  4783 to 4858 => 1.20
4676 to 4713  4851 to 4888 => 1.42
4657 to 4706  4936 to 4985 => 1.62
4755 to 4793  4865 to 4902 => 1.34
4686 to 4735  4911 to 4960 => 1.35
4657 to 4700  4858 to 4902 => 1.67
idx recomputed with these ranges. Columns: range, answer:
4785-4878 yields 12.6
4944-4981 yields 13.8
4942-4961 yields 13.7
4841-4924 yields 13.3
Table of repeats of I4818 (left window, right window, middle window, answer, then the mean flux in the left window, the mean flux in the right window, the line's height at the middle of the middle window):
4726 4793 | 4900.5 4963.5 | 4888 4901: -0.097 mag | 11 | 13.4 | 12.8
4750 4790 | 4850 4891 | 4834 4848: 0.090 mag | 10.7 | 13.5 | 12.7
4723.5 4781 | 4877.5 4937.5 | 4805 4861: -0.028 mag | 10.9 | 13.4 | 12.2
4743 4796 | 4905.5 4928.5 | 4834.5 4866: -0.023 mag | 11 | 13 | 12.1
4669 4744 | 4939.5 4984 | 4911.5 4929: 0.054 mag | 10.2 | 13.6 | 13.1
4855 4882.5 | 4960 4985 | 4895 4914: -0.026 mag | 13.6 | 13.6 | 13.6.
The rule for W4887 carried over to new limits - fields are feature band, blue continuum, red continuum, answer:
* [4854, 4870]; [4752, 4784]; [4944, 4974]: -0.10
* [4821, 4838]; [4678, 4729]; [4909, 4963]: -0.08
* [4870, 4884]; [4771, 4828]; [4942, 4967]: -0.06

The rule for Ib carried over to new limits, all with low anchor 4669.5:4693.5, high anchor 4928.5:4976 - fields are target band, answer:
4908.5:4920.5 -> -0.1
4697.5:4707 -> -2.1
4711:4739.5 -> -3.0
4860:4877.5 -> -2.8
